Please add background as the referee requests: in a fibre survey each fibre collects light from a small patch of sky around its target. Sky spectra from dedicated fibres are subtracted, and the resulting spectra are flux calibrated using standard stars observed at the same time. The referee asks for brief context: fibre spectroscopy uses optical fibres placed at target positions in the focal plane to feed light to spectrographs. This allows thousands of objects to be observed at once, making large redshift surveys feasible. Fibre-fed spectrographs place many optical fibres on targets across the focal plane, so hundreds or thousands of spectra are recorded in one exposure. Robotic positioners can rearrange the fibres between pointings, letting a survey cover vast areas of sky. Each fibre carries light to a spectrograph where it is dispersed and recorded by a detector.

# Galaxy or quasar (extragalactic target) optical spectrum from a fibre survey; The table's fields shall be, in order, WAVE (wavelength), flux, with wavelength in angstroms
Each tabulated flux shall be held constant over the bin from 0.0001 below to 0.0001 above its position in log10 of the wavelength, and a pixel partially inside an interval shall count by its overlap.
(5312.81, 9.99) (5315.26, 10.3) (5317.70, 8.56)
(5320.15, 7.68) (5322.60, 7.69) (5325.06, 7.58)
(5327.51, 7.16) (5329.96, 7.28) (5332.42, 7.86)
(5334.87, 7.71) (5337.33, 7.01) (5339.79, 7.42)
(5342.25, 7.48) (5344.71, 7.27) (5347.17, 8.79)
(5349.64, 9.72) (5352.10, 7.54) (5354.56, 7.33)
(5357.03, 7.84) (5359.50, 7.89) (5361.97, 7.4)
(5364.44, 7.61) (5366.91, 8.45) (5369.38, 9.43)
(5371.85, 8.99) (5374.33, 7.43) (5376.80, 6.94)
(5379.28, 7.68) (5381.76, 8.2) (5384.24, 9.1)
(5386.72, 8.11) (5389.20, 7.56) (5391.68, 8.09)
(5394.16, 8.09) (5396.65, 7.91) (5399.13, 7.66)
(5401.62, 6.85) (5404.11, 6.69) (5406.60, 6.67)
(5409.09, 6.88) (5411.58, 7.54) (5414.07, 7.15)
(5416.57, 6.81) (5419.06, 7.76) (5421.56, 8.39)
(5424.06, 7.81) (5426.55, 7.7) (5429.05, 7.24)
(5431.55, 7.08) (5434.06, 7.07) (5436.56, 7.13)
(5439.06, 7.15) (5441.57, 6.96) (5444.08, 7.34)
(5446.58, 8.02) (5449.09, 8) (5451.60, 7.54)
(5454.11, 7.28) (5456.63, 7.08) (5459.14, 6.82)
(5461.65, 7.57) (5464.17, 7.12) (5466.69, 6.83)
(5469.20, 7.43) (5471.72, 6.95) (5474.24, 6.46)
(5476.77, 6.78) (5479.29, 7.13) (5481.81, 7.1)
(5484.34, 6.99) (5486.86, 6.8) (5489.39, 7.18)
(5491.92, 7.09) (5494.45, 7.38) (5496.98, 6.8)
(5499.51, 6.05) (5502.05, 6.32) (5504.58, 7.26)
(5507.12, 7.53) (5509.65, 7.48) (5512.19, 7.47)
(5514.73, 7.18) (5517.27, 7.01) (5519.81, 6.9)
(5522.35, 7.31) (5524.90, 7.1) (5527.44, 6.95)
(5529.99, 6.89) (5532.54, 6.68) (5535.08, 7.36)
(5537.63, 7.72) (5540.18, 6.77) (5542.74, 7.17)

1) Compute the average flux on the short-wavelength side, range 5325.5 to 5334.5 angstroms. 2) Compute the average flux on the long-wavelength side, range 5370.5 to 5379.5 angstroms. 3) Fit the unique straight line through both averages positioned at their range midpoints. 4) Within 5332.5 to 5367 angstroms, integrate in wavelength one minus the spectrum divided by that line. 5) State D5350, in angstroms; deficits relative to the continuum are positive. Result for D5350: -0.83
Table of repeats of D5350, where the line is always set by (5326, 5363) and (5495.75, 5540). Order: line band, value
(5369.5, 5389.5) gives -1.4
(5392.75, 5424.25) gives 0.3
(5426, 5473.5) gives 0.3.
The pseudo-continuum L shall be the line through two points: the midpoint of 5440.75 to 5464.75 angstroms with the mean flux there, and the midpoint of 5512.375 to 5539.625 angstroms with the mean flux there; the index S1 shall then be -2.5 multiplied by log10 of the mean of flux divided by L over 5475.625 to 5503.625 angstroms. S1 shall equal 0.057 mag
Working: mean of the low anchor 7.39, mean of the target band 6.88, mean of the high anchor 7.12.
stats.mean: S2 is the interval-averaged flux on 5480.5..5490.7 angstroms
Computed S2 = 7.02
